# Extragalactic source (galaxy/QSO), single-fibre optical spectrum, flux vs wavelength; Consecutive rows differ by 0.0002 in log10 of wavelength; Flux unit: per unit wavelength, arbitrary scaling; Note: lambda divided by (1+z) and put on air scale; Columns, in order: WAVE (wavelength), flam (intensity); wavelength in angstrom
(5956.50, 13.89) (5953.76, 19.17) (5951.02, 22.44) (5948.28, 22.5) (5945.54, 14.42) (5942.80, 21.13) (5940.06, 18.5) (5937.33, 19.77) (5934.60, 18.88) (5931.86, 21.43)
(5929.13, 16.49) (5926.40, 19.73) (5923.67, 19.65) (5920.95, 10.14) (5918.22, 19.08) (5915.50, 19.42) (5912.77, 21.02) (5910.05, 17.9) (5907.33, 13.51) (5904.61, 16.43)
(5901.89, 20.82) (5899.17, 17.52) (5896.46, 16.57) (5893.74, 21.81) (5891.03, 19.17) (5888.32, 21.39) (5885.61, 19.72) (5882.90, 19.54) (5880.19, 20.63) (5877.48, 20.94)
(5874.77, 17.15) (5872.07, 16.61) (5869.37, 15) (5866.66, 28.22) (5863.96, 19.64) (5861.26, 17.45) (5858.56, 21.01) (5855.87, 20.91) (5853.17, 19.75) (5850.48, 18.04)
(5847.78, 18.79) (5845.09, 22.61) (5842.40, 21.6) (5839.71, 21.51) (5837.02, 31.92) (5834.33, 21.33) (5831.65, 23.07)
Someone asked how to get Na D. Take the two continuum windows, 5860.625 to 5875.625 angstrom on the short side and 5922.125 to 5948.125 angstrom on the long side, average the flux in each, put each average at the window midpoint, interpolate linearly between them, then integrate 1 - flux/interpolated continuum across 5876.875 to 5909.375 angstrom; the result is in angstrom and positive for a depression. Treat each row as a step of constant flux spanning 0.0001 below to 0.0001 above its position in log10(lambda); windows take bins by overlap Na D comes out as 0.3 angstrom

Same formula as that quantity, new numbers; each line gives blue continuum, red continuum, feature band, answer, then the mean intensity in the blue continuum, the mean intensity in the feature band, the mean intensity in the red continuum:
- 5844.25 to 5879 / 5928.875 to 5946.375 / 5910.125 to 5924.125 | 1.0 angstrom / 19.7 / 17.8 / 18.9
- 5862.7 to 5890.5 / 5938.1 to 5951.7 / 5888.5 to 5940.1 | 3.6 angstrom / 19.9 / 18.4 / 19.7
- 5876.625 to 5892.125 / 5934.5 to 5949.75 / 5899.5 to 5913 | 1.5 angstrom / 20.2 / 17.6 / 19.2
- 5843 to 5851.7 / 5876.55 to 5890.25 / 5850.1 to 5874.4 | 0.7 angstrom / 20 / 19.6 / 20.4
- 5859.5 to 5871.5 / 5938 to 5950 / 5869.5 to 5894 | 0.5 angstrom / 19.9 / 19.3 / 19.3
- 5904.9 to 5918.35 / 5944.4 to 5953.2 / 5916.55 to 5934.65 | 0.8 angstrom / 18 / 17.9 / 19.9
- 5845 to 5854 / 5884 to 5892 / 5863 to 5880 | 0.1 angstrom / 19.4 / 19.7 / 20.1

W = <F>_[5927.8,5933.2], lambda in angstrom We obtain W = 19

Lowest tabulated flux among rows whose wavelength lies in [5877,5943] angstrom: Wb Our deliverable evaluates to 10.14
